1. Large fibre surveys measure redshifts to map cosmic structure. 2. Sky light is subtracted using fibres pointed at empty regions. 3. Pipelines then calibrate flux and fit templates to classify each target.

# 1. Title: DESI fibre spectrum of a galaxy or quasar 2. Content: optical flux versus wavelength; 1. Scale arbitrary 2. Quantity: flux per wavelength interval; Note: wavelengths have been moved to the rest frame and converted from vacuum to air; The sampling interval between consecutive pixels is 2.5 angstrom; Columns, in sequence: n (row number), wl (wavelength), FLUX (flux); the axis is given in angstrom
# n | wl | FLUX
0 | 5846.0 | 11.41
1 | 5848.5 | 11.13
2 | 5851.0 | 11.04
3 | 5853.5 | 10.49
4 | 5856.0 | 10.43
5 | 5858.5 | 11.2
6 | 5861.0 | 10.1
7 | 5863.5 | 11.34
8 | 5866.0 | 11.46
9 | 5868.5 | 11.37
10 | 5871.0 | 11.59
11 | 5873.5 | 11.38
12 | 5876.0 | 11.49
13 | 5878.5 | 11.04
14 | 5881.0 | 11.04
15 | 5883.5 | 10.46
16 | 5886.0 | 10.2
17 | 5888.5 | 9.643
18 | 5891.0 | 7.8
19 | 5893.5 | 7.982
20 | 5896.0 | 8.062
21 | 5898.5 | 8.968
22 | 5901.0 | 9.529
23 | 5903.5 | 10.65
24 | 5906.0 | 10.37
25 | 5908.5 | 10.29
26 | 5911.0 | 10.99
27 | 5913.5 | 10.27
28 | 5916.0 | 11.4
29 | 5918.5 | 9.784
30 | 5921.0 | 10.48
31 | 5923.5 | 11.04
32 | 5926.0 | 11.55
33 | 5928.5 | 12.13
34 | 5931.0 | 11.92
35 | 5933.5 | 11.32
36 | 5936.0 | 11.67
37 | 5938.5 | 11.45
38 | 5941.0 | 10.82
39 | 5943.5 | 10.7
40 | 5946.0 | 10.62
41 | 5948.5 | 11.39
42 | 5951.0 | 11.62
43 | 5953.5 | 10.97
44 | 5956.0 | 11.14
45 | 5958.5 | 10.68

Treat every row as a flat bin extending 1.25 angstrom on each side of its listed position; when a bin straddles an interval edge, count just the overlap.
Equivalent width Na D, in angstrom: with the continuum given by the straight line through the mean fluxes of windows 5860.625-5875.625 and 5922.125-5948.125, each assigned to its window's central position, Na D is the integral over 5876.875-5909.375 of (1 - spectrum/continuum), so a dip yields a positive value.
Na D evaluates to 4.58 angstrom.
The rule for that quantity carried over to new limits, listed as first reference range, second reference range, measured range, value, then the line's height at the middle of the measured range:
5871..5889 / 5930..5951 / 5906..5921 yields 0.7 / 11.1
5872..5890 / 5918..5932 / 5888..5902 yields 2.9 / 10.9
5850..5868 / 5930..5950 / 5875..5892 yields 1.1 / 11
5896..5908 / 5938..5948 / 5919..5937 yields -1.6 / 10.5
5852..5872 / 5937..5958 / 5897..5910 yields 1.3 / 11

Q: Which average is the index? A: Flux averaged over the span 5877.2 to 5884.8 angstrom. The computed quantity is 10.8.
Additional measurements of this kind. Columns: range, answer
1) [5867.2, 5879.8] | 11.4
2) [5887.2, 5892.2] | 8.75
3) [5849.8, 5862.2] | 10.7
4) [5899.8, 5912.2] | 10.4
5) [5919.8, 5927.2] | 11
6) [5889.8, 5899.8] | 8.21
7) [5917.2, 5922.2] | 10.1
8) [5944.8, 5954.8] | 11.2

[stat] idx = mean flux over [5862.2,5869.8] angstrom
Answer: 11.4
